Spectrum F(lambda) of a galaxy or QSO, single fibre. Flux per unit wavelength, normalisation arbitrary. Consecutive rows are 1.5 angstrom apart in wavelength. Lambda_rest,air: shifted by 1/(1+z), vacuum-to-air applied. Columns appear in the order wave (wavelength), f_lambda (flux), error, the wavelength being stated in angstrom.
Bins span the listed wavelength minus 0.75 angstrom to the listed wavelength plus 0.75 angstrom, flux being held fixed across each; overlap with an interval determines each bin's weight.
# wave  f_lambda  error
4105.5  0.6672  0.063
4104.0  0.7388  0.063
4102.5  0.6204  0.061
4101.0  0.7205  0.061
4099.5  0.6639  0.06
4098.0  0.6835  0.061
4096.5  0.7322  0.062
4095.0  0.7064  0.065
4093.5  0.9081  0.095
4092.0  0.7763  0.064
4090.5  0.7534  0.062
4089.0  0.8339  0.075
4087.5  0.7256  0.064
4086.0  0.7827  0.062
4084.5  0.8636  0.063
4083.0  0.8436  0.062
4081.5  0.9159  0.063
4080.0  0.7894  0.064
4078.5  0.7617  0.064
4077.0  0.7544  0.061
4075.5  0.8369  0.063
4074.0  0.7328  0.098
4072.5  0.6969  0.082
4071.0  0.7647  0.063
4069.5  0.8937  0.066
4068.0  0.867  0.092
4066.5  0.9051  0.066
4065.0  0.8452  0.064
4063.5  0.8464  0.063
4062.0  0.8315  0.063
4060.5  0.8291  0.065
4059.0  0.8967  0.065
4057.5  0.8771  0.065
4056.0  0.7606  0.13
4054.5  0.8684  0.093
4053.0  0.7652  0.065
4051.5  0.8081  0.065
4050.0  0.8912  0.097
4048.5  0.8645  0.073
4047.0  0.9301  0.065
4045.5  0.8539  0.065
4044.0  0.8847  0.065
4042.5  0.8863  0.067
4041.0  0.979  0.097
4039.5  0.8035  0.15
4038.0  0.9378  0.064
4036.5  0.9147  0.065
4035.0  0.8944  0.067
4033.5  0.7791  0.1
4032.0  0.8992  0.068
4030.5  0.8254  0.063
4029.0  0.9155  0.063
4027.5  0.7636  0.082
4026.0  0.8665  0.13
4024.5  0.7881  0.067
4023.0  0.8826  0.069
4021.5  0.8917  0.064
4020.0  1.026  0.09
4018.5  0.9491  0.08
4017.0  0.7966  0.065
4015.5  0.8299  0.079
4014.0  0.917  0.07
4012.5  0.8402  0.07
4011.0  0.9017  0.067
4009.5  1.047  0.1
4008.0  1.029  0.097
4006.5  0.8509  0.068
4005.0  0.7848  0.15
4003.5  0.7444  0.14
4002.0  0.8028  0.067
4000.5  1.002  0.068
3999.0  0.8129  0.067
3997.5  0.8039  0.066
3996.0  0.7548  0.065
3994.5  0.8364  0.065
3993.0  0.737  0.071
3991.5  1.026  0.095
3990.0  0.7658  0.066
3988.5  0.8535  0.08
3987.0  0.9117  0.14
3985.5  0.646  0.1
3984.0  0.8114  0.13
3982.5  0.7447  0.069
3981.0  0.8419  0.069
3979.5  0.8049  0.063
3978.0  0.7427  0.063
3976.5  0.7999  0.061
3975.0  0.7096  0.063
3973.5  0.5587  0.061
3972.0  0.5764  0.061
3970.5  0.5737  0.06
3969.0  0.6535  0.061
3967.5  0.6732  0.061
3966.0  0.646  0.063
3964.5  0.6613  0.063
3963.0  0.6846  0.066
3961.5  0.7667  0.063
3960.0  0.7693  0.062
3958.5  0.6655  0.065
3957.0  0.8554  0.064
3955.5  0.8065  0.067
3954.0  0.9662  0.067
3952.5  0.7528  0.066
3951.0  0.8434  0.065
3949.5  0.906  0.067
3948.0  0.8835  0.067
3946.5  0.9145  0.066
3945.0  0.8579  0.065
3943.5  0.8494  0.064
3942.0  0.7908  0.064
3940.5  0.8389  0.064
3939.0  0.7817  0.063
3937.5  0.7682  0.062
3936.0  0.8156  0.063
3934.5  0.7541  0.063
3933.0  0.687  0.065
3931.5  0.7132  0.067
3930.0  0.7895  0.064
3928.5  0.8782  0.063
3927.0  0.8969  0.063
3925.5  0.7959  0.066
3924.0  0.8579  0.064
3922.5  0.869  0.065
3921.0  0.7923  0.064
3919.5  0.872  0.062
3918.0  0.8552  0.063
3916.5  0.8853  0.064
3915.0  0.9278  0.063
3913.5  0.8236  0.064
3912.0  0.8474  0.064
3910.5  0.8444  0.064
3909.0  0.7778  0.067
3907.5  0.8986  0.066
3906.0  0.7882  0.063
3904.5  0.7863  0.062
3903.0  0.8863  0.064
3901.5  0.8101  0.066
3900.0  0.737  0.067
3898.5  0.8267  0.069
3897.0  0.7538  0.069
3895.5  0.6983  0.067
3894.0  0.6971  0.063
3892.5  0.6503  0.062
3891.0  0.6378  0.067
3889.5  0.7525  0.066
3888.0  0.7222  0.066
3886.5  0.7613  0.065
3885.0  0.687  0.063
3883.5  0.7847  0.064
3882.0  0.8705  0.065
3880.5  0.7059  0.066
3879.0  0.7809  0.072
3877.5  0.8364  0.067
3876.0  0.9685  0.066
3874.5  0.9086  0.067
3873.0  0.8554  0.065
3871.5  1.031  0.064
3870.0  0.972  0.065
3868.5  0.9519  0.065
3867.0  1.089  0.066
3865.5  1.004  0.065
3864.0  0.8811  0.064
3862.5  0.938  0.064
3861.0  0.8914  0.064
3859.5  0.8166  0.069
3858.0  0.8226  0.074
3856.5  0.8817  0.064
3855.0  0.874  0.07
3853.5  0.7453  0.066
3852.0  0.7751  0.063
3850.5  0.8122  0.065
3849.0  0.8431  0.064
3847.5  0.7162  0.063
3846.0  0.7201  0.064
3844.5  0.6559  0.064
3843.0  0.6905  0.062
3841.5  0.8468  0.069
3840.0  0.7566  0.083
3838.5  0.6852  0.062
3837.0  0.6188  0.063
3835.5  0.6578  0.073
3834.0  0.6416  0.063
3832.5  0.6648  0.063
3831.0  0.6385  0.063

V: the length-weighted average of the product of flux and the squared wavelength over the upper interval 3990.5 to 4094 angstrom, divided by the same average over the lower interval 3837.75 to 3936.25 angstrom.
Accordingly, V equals 1.13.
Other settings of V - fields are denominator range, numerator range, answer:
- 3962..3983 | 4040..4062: 1.30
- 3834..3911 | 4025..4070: 1.17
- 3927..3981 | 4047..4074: 1.15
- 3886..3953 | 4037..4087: 1.12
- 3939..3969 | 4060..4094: 1.09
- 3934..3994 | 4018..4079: 1.15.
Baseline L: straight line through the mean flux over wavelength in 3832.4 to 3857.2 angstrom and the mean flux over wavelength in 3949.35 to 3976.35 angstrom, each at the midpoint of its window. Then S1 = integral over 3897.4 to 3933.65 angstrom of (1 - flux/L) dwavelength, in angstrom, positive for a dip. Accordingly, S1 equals -4.7 angstrom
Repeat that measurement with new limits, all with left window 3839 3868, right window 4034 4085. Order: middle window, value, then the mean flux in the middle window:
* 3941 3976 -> 3.43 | 0.756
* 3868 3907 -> 1.41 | 0.802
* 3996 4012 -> -0.56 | 0.872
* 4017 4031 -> -0.53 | 0.875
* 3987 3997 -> 0.08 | 0.835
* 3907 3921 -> -0.34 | 0.855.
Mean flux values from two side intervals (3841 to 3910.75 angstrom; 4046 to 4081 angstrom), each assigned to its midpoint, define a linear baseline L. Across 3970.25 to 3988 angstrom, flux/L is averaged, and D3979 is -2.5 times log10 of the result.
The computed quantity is 0.13 mag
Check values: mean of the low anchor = 0.816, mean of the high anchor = 0.828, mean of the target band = 0.733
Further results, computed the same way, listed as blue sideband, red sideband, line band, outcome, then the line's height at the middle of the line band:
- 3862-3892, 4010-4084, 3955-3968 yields 0.18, 0.854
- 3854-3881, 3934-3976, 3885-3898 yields 0.21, 0.863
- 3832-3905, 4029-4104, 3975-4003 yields 0.00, 0.812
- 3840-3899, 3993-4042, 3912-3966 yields 0.03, 0.841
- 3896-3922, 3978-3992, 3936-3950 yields -0.02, 0.823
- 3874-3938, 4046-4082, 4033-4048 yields -0.08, 0.826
